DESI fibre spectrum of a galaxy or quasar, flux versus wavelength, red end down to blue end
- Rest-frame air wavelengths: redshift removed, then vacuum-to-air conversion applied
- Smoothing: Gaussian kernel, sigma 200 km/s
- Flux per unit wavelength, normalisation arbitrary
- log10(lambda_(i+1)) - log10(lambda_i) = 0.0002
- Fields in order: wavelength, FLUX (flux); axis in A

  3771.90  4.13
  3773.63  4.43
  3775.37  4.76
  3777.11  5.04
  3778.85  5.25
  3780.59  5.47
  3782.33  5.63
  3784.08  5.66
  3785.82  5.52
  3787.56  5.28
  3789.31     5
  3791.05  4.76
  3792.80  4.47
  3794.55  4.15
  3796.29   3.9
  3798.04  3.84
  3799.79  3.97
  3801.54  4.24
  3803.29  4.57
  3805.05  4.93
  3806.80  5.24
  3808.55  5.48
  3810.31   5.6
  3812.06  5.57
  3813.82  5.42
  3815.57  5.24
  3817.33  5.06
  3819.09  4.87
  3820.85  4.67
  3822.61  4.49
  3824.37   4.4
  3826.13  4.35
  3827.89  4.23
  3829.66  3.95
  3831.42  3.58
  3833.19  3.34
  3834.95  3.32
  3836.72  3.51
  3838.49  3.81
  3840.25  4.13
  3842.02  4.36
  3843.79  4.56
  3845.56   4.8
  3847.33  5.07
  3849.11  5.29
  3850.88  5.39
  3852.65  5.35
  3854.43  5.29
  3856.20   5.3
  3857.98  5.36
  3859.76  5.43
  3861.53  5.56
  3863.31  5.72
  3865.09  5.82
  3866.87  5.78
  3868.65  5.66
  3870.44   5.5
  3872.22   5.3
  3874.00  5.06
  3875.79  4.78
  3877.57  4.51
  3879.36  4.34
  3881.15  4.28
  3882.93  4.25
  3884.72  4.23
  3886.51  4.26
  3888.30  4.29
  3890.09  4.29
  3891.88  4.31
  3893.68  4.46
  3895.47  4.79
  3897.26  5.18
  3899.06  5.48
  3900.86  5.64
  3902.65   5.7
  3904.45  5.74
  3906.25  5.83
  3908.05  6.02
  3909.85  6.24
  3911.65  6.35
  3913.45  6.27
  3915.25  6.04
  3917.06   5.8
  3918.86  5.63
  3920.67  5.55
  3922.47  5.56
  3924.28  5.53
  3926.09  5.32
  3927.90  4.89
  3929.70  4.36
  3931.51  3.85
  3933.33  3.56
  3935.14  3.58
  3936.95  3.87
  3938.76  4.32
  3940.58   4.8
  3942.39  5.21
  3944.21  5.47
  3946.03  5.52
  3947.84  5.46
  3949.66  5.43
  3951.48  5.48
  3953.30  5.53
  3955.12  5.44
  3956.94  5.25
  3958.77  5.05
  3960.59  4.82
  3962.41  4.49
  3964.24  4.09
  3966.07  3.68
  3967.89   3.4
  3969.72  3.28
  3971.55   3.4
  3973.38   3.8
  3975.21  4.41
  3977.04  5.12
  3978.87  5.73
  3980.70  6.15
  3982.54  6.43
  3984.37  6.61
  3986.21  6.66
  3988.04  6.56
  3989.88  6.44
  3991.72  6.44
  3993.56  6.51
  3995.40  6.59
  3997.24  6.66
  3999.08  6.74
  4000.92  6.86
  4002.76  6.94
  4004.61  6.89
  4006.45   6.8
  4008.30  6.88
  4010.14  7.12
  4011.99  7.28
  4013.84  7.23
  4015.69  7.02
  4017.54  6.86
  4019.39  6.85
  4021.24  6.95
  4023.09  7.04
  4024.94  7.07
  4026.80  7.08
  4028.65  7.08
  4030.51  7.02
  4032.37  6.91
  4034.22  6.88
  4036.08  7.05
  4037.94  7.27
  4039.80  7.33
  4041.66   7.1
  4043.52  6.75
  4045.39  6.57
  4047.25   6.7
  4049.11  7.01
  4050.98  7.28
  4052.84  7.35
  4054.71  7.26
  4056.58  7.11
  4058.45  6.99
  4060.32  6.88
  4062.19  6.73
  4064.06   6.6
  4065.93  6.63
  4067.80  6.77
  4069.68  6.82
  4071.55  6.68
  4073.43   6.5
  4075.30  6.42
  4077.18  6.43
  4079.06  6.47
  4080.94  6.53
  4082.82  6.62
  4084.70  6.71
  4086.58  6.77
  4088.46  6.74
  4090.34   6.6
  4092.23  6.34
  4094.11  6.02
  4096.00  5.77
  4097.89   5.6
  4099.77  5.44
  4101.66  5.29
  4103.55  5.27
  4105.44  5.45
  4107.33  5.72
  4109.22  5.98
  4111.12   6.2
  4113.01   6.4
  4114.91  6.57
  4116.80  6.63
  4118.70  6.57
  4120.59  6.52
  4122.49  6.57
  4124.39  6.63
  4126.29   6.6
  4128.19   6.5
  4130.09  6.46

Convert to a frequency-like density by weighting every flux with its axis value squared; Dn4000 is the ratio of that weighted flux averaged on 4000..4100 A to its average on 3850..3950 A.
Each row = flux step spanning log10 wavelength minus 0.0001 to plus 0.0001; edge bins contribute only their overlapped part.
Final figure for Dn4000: 1.4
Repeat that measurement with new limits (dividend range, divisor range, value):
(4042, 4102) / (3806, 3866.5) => 1.54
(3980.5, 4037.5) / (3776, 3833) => 1.59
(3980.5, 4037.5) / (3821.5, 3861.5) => 1.64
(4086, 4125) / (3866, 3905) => 1.40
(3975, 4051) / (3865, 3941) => 1.42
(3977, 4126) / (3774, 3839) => 1.61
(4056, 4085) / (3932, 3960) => 1.44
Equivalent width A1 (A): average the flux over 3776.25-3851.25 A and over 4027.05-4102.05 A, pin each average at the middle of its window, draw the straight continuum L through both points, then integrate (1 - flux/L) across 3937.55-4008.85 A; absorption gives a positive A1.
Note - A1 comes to 5.5 A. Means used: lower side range 4.68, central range 5.51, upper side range 6.69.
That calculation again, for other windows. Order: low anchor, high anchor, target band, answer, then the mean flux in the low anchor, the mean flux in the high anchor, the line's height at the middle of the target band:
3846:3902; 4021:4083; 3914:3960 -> 5.0 A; 5.03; 6.88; 5.69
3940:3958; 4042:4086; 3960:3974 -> 4.3 A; 5.37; 6.78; 5.59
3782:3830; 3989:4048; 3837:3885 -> 3.2 A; 4.8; 6.9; 5.35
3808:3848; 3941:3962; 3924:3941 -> 2.7 A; 4.5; 5.3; 5.18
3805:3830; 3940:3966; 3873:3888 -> 1.6 A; 4.92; 5.1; 5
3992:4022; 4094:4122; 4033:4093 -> -4.1 A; 6.88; 5.97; 6.37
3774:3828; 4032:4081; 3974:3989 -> 0.9 A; 4.88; 6.86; 6.28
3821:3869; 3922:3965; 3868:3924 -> -4.8 A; 4.73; 4.87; 4.8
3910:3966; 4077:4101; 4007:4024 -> -3.9 A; 5.08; 6.29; 5.7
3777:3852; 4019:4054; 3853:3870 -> -1.2 A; 4.68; 7.02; 5.18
